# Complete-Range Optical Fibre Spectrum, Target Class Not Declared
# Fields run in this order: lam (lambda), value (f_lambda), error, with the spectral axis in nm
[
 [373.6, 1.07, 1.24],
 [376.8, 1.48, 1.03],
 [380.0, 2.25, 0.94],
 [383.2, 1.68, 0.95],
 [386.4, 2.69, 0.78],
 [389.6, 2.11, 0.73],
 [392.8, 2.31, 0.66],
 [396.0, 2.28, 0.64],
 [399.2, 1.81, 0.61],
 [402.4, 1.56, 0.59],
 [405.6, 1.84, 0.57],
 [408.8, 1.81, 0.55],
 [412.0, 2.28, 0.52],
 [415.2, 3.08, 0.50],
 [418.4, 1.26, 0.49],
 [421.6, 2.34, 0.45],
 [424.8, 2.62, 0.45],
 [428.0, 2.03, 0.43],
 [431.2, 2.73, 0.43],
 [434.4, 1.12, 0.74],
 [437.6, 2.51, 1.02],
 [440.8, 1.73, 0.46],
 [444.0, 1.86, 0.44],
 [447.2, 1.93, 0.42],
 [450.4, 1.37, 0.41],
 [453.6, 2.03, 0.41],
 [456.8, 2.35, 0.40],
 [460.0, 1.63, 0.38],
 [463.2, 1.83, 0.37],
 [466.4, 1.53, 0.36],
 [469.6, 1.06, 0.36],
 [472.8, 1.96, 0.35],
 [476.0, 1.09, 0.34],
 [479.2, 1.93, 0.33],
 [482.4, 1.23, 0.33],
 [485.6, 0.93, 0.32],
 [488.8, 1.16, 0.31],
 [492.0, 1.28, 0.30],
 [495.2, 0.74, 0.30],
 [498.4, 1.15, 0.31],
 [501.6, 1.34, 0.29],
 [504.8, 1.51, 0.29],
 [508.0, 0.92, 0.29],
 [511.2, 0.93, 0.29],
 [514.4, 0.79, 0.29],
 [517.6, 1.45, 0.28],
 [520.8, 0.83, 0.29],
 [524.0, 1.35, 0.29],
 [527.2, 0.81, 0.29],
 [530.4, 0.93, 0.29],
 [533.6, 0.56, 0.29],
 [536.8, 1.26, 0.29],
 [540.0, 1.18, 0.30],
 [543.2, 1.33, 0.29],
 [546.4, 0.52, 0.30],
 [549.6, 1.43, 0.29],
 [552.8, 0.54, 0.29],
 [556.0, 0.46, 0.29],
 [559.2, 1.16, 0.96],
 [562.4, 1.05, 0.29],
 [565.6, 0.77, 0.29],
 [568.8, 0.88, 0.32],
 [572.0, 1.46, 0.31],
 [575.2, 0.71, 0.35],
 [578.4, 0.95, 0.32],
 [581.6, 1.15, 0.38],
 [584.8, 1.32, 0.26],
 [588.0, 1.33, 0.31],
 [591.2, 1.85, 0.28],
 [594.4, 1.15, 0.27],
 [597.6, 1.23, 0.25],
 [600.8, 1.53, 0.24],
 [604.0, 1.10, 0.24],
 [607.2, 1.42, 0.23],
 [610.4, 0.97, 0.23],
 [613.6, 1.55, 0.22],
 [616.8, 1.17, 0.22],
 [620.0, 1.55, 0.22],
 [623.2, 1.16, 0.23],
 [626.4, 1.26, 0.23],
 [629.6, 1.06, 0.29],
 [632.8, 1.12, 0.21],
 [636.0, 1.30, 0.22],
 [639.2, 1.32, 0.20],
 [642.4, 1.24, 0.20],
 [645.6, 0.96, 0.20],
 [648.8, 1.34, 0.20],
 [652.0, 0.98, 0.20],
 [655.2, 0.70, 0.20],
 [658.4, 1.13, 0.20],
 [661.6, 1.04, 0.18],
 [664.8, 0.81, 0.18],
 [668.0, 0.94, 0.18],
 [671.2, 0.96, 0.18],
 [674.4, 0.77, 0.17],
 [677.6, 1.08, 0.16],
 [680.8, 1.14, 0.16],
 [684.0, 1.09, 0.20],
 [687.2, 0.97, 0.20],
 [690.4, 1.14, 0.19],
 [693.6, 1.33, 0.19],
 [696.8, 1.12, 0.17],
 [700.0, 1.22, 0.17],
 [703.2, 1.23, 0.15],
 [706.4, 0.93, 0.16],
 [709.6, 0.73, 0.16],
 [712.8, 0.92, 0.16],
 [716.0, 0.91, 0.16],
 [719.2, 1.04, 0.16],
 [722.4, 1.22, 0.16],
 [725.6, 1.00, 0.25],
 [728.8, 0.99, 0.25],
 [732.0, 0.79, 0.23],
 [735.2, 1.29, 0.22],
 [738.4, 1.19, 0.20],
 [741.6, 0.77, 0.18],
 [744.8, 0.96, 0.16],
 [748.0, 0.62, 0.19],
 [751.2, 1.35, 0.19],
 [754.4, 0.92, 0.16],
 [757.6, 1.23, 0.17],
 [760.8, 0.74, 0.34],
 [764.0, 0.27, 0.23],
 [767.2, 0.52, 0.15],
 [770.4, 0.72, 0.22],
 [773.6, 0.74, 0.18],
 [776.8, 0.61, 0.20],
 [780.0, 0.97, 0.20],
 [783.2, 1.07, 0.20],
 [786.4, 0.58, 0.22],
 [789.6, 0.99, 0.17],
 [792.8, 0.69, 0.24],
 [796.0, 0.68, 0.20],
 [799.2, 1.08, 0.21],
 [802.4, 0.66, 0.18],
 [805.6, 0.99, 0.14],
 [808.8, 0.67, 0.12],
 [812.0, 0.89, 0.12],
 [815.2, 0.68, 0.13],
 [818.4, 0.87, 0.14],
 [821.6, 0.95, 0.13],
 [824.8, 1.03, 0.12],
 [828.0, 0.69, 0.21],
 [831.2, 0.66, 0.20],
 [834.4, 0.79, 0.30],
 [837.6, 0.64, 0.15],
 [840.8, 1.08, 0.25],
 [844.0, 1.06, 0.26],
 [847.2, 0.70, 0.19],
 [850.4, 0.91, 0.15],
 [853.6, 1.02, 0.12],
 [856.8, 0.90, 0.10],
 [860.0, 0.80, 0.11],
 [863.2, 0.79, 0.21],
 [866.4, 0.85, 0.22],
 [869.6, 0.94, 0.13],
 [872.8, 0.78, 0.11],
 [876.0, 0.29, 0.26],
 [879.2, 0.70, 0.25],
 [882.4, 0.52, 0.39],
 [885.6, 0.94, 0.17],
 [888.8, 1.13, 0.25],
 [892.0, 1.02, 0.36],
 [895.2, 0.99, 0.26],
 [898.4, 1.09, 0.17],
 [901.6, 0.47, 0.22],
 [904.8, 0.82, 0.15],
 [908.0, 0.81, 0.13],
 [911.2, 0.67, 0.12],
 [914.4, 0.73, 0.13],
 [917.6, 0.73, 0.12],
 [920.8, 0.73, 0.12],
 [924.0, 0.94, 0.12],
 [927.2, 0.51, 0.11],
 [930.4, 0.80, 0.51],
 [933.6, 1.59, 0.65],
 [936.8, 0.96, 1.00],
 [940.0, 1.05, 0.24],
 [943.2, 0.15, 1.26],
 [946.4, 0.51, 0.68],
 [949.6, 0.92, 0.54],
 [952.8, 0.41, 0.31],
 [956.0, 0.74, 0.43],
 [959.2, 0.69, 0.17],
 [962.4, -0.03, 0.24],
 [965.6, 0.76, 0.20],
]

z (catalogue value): 1.60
